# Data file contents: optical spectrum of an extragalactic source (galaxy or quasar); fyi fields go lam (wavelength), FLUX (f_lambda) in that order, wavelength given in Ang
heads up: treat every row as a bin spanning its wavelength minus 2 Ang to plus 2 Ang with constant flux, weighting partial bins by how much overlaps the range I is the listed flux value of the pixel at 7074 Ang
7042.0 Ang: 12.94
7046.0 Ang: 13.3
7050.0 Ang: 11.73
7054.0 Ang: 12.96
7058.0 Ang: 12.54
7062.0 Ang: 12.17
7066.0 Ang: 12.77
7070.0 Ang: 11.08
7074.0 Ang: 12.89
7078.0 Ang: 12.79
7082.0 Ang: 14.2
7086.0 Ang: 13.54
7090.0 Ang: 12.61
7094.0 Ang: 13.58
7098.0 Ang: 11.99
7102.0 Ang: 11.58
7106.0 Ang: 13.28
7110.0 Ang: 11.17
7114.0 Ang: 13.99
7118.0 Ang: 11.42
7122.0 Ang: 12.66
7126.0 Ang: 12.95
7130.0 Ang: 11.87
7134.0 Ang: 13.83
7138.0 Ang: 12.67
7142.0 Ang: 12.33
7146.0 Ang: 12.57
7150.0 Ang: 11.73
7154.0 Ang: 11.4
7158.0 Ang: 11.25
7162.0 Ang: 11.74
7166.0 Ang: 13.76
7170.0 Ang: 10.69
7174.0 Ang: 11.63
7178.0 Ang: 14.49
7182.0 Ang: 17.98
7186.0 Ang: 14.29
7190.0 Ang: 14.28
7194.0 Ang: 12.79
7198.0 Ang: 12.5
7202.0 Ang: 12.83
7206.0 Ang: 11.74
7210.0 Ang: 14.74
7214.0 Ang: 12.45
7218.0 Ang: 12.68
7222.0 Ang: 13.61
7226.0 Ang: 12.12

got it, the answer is 12.89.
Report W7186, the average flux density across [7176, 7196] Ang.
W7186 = 14.8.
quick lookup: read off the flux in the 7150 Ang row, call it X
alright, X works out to 11.73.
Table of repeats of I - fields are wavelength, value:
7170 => 10.69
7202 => 12.83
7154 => 11.4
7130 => 11.87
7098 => 11.99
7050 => 11.73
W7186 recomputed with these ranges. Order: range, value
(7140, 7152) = 12.2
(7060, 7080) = 12.3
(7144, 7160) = 11.7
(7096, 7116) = 12.4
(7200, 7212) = 13.1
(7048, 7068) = 12.4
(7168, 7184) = 13.7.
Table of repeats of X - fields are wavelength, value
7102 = 11.58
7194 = 12.79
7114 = 13.99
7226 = 12.12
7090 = 12.61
